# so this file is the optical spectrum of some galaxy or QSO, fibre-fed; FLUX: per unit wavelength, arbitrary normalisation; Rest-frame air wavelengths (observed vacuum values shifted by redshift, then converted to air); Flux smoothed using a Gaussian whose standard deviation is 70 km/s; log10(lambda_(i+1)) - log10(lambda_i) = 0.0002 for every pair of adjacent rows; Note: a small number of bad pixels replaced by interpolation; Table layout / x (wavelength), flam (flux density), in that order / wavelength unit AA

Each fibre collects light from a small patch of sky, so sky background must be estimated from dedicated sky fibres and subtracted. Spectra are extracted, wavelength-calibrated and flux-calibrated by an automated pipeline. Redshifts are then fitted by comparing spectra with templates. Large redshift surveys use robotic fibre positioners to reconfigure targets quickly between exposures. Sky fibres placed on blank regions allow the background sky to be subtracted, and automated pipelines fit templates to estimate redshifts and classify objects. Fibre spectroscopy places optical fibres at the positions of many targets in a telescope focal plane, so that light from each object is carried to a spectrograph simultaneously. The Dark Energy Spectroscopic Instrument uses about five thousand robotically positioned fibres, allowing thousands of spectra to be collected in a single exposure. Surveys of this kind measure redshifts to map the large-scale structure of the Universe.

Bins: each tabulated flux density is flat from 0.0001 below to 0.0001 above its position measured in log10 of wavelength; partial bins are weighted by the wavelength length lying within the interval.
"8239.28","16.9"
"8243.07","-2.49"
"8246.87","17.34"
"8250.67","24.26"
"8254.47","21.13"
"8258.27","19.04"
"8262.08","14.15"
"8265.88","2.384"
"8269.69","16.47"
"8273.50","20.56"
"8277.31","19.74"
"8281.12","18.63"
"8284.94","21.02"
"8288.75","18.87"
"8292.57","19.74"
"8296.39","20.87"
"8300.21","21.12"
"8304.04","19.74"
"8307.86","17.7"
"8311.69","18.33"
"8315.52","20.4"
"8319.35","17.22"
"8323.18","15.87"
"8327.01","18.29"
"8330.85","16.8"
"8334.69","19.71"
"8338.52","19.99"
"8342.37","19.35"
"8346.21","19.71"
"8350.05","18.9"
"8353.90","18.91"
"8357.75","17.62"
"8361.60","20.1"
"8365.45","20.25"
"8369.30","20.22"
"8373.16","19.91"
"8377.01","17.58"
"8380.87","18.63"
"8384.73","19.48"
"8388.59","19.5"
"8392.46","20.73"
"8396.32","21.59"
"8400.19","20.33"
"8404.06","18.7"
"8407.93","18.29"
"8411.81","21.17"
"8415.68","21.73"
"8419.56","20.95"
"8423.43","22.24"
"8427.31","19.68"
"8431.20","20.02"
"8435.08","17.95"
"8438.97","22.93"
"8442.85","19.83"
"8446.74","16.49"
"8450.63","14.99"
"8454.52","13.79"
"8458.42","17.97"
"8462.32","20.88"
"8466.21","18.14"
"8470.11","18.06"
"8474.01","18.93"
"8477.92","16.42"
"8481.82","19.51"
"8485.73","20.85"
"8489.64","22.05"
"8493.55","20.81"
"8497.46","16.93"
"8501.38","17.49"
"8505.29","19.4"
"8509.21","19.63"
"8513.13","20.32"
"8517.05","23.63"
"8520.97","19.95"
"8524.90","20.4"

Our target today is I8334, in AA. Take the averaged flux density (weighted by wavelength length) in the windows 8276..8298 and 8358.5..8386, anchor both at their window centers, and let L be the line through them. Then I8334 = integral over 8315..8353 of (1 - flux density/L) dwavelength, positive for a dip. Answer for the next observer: 1.9 AA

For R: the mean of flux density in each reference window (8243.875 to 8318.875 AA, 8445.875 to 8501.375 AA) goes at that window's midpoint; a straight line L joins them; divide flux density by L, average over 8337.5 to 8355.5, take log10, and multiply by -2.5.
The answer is -0.07 mag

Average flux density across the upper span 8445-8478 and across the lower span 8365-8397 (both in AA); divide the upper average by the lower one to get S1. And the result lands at 0.88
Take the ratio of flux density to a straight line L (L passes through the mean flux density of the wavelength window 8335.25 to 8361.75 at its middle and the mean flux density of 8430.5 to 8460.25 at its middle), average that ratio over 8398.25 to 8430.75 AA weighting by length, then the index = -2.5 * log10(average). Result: -0.12 mag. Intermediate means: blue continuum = 19.2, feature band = 20.4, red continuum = 17.9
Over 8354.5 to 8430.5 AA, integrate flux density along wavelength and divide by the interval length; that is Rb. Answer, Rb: 19.9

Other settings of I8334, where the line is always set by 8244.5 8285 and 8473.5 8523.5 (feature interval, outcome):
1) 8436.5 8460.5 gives 1.9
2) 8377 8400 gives -1.5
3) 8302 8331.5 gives -0.4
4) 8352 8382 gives -1.3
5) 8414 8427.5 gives -1.7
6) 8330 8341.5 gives -0.7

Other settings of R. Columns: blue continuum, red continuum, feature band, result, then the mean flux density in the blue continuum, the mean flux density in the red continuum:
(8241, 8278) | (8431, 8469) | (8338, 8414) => -0.151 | 15.1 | 18.2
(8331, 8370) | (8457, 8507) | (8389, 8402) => -0.081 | 19.3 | 19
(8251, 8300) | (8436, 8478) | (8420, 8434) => -0.136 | 18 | 18.1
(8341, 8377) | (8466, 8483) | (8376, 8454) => -0.044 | 19.3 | 18.2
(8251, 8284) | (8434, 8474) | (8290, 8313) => -0.140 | 17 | 18.1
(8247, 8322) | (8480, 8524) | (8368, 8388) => -0.001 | 18.4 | 20.1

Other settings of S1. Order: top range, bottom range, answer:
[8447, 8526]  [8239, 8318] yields 1.09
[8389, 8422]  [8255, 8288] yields 1.22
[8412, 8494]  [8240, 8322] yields 1.11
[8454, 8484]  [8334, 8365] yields 0.94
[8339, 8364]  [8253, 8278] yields 1.20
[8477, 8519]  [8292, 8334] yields 1.06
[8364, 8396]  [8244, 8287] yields 1.14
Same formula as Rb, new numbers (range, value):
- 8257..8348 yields 18.1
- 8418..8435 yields 20.4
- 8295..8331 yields 18.7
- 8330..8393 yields 19.3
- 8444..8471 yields 17.2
